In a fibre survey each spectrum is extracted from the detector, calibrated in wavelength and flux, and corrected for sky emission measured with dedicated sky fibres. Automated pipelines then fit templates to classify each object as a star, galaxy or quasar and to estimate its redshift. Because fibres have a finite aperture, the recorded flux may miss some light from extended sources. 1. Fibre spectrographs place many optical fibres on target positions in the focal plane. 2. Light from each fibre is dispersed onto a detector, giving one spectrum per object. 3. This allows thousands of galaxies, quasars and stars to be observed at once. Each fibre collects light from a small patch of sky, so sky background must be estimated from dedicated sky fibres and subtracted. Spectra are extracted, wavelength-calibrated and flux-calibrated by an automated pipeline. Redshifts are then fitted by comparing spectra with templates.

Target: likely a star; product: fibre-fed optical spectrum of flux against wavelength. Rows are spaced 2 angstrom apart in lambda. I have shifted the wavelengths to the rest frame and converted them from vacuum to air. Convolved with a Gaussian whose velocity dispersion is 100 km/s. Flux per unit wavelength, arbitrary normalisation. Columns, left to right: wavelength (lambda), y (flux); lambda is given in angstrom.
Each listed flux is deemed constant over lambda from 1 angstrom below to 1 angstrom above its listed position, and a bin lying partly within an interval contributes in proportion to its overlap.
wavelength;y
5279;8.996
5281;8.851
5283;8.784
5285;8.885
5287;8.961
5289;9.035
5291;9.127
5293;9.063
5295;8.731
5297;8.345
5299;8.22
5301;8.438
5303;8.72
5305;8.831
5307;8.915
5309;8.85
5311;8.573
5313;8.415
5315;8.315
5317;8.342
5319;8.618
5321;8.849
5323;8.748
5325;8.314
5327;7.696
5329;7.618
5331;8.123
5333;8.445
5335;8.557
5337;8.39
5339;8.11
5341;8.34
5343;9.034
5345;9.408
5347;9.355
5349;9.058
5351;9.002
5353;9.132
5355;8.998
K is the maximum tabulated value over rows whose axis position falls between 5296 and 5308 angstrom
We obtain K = 8.915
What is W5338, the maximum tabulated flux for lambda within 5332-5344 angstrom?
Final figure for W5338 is 9.034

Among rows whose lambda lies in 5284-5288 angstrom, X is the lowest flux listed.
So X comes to 8.885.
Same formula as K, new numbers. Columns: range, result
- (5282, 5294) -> 9.127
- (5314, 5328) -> 8.849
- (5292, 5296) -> 9.063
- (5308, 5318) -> 8.85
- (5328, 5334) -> 8.445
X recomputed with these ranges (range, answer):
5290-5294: 9.063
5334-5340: 8.11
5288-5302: 8.22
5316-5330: 7.618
